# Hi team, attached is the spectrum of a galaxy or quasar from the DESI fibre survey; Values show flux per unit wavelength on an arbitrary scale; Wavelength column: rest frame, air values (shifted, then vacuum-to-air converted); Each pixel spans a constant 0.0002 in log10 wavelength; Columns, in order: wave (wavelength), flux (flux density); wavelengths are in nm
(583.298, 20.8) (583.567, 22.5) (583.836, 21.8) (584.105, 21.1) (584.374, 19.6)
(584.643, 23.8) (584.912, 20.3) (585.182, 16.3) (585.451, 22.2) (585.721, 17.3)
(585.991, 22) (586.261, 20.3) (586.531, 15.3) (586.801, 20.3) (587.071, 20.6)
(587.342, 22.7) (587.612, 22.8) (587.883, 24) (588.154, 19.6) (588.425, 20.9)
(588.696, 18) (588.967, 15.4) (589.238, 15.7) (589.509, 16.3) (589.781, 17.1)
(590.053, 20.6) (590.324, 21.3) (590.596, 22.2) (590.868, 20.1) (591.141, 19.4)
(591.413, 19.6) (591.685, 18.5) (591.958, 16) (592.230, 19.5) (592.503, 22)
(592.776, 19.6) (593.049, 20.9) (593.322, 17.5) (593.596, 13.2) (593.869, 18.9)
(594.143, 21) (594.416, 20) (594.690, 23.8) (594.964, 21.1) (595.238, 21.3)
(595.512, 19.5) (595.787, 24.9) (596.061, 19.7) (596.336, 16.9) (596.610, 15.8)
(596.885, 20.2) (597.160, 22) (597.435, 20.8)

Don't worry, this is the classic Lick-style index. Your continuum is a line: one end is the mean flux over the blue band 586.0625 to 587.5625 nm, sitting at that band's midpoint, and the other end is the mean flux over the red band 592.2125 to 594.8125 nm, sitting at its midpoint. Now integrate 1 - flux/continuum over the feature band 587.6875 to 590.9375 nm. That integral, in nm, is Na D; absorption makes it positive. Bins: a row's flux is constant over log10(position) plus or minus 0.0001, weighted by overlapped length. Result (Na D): 0.10 nm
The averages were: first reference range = 20.1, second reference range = 19.6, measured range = 19.3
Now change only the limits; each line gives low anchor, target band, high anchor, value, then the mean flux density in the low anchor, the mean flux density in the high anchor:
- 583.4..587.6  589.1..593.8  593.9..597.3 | 0.39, 20.5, 20.5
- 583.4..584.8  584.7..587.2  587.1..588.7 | 0.24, 21.7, 21.5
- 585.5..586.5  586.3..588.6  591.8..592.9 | -0.14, 19.6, 19.3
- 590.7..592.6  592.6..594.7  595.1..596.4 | 0.09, 19.3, 20.7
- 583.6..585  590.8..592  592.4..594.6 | 0.05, 21.4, 19.2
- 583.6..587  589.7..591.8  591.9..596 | 0.01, 20.1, 20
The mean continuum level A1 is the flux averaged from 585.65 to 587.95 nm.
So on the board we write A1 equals 20.6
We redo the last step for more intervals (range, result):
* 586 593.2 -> 19.6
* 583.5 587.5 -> 20.4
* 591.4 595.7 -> 19.6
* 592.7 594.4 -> 18.6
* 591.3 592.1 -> 18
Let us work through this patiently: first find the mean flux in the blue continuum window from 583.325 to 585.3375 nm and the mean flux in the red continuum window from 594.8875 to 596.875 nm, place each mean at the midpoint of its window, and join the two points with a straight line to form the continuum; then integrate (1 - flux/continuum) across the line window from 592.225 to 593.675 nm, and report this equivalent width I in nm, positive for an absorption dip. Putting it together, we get 0.08 nm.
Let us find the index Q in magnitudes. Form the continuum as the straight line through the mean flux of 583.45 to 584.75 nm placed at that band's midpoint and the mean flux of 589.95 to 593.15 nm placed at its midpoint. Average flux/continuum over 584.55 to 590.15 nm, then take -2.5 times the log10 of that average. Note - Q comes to 0.075 mag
